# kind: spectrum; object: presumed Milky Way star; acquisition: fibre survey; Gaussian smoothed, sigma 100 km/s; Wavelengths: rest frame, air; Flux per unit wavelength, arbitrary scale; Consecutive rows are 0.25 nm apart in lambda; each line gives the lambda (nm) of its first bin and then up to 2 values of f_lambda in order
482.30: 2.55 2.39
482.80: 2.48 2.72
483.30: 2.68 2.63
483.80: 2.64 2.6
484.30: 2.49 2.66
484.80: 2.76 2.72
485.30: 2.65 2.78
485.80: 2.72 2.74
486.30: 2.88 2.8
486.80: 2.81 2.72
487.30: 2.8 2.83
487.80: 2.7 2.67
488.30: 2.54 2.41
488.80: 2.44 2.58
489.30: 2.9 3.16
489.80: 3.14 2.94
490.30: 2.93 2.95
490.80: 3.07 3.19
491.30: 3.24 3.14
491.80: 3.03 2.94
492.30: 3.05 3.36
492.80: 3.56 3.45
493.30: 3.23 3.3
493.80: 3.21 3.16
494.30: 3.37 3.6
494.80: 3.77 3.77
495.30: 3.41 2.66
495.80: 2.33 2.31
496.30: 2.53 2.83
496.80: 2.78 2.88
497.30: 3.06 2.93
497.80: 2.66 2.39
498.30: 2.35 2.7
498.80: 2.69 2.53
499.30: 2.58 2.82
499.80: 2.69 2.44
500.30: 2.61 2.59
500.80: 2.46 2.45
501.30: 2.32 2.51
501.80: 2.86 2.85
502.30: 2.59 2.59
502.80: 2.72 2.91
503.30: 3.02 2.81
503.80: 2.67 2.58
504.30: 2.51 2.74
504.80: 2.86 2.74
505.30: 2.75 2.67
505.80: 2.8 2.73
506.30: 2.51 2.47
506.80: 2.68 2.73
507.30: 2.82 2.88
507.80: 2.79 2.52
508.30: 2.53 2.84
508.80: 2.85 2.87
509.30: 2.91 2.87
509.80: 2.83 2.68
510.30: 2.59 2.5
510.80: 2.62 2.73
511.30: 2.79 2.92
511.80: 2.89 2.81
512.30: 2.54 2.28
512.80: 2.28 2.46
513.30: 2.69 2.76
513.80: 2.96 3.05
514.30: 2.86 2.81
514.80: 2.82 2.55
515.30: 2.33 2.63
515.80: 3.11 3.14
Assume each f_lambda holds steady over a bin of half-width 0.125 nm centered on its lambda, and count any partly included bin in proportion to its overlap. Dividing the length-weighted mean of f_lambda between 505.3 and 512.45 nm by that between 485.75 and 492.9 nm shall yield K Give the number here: 0.94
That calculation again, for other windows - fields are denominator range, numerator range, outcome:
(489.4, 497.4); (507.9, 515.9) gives 0.87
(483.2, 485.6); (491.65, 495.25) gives 1.26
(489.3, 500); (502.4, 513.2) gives 0.91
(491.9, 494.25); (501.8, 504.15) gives 0.85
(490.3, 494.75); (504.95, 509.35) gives 0.84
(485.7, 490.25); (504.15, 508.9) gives 0.98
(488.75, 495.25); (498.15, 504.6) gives 0.83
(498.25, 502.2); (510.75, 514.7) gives 1.05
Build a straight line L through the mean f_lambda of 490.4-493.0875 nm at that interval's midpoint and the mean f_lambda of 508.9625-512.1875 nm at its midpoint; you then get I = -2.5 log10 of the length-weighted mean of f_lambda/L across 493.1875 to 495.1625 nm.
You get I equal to -0.10 mag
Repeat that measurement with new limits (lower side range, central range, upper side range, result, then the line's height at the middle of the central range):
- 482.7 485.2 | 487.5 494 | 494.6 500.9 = -0.11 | 2.7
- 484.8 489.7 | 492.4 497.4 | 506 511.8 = -0.15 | 2.73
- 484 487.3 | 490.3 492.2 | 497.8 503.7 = -0.14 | 2.69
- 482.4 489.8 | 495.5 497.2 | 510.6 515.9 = 0.03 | 2.7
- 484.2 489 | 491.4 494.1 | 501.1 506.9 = -0.20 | 2.69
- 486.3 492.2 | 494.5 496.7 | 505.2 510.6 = -0.07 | 2.82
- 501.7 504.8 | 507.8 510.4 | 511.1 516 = -0.01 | 2.73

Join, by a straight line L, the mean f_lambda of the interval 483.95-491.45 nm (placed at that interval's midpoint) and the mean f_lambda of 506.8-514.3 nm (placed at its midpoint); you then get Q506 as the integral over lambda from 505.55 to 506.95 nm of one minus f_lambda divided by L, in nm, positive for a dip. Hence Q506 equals 0.05 nm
